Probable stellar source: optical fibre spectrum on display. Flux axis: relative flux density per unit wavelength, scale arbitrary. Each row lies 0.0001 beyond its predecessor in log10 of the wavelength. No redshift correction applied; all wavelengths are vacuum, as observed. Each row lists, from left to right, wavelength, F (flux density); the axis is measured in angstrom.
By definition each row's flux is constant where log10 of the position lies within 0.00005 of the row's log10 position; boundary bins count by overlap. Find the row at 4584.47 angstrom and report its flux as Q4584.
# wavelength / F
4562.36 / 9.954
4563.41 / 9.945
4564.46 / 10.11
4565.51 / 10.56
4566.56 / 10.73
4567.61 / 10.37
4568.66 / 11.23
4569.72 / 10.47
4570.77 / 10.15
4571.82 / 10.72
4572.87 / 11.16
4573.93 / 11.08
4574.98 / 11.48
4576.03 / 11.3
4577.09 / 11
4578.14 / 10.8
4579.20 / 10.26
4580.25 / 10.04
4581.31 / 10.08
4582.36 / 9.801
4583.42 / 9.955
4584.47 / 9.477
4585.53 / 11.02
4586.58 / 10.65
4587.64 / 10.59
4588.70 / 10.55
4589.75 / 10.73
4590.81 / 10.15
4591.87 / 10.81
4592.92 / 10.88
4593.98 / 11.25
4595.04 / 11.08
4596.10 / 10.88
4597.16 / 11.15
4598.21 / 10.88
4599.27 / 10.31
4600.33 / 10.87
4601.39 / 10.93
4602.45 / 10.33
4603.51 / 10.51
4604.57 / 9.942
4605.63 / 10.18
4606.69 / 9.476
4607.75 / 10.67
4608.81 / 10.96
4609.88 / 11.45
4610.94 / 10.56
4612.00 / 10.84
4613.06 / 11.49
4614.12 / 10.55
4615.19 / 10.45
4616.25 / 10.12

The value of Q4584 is 9.477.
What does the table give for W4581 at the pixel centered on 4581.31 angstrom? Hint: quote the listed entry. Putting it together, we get 10.08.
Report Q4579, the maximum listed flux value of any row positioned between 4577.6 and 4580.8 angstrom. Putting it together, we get 10.8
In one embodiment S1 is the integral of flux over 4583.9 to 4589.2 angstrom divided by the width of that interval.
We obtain 10.5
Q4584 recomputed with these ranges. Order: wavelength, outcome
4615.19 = 10.45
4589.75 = 10.73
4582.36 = 9.801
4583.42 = 9.955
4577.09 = 11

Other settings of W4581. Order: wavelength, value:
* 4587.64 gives 10.59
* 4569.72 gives 10.47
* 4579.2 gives 10.26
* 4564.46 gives 10.11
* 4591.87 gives 10.81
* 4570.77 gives 10.15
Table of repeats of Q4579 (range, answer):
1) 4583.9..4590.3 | 11.02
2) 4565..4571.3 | 11.23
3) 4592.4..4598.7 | 11.25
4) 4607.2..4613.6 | 11.49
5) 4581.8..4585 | 9.955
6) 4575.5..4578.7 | 11.3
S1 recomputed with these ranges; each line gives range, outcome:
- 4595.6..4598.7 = 11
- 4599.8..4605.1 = 10.5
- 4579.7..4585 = 9.88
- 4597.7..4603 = 10.7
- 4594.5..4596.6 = 11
